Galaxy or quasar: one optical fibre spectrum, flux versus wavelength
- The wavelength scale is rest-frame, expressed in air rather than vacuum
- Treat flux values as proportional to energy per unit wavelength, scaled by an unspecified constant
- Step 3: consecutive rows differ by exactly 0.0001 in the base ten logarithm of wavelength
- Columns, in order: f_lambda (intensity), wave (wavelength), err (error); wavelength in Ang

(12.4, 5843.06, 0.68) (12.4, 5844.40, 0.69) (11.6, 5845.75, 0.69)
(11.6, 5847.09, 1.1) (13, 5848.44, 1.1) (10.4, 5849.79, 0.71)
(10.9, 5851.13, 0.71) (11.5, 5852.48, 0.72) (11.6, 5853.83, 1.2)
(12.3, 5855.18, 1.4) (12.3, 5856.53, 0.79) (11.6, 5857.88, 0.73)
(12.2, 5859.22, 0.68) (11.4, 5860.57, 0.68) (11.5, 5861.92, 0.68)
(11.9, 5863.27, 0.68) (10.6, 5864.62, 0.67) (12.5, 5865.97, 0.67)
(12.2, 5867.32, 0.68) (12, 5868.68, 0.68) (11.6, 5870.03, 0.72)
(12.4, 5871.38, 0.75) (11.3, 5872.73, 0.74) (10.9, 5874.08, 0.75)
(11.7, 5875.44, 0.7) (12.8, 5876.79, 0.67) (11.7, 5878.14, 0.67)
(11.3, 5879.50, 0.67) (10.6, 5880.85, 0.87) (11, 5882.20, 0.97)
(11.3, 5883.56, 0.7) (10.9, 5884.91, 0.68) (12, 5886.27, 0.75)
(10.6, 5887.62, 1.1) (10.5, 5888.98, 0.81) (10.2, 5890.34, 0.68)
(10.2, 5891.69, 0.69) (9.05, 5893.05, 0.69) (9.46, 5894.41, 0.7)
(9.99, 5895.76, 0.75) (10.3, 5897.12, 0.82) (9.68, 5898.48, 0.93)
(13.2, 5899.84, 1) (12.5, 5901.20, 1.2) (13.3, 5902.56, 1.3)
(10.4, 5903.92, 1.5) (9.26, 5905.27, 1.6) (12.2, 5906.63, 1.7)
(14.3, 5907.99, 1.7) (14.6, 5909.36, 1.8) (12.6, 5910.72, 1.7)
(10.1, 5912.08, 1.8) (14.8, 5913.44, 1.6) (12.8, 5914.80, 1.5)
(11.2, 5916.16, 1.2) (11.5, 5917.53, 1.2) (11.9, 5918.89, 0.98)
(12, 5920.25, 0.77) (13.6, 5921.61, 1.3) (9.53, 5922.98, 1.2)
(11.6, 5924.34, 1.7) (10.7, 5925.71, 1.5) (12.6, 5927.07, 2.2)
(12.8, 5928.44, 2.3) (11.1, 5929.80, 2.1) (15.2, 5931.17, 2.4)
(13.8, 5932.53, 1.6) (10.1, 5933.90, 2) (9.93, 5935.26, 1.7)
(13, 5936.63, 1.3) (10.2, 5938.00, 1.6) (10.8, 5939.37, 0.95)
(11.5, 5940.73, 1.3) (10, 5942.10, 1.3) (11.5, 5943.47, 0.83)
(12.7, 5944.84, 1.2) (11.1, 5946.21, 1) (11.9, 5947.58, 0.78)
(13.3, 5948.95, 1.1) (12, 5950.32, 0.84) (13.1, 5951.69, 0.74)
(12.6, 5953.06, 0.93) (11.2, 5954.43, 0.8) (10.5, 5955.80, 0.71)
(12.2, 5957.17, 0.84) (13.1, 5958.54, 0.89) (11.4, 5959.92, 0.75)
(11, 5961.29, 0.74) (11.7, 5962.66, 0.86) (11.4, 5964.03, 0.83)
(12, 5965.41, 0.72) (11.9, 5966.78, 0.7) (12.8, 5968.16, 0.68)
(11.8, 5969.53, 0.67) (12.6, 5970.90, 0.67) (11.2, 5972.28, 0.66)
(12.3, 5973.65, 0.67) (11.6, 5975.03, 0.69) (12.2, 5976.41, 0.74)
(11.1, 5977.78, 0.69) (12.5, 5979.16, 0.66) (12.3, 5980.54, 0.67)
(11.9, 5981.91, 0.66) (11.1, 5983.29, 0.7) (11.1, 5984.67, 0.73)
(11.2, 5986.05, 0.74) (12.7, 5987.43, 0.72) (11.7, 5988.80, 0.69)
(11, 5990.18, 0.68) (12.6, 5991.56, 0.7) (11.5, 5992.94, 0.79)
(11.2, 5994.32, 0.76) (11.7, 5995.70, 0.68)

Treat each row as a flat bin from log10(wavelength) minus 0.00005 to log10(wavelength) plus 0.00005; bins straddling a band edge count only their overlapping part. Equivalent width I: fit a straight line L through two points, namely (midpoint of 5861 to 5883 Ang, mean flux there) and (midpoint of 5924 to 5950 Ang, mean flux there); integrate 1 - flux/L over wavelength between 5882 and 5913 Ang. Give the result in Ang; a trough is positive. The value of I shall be 1.20 Ang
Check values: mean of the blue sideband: 11.6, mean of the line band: 11.2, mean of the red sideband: 11.8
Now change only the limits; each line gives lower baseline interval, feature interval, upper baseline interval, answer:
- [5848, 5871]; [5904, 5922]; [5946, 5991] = -0.7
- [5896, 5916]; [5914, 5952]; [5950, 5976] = 0.5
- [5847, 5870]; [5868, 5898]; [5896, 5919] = 2.2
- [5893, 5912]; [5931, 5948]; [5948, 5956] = 0.7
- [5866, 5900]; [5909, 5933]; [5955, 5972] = -1.8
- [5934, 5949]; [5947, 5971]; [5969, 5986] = -1.0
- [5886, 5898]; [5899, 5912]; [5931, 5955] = -2.1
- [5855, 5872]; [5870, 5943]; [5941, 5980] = 2.1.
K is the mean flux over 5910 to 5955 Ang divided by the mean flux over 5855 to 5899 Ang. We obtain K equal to 1.06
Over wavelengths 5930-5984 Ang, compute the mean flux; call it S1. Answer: 11.9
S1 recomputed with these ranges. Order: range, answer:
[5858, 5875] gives 11.7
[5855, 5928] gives 11.6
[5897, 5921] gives 12.1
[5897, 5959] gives 11.9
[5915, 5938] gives 11.9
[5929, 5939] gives 11.9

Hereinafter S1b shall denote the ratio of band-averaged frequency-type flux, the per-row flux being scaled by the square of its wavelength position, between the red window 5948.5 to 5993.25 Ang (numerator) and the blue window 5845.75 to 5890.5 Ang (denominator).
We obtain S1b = 1.1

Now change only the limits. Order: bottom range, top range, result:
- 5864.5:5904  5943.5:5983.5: 1.09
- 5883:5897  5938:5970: 1.16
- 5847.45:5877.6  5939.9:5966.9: 1.04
